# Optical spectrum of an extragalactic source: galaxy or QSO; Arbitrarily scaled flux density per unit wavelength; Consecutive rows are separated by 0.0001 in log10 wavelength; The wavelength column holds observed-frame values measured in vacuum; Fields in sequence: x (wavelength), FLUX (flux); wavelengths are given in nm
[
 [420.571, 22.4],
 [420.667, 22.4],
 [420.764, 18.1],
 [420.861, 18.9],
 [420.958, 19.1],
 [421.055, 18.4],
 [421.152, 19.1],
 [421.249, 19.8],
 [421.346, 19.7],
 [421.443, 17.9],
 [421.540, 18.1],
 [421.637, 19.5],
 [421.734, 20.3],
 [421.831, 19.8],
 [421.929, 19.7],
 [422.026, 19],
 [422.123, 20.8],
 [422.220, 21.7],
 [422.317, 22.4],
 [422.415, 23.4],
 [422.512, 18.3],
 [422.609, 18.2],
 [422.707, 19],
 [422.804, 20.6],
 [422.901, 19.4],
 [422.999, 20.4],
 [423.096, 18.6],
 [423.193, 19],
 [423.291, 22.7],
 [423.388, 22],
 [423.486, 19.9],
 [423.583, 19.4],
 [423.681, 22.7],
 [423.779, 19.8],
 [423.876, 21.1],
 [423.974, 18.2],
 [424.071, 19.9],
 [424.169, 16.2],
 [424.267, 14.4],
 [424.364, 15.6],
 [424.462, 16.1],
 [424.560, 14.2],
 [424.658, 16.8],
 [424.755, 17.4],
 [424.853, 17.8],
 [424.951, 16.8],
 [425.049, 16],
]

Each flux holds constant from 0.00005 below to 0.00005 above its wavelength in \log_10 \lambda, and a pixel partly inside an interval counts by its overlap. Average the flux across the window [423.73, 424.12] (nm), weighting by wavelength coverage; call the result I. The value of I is 19.8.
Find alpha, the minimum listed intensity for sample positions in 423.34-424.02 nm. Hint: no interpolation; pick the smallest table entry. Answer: 18.2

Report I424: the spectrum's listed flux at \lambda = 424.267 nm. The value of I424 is 14.4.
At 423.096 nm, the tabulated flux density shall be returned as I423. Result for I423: 18.6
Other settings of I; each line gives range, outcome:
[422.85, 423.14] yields 19.5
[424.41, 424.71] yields 15.7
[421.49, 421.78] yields 19.3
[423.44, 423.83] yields 20.5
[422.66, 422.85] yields 19.8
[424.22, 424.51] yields 15.4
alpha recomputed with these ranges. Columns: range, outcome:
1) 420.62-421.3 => 18.1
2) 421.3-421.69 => 17.9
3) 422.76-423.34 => 18.6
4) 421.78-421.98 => 19.7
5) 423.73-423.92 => 19.8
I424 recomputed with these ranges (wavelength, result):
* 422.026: 19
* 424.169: 16.2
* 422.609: 18.2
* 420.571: 22.4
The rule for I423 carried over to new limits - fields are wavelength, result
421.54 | 18.1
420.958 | 19.1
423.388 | 22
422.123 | 20.8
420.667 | 22.4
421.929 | 19.7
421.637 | 19.5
